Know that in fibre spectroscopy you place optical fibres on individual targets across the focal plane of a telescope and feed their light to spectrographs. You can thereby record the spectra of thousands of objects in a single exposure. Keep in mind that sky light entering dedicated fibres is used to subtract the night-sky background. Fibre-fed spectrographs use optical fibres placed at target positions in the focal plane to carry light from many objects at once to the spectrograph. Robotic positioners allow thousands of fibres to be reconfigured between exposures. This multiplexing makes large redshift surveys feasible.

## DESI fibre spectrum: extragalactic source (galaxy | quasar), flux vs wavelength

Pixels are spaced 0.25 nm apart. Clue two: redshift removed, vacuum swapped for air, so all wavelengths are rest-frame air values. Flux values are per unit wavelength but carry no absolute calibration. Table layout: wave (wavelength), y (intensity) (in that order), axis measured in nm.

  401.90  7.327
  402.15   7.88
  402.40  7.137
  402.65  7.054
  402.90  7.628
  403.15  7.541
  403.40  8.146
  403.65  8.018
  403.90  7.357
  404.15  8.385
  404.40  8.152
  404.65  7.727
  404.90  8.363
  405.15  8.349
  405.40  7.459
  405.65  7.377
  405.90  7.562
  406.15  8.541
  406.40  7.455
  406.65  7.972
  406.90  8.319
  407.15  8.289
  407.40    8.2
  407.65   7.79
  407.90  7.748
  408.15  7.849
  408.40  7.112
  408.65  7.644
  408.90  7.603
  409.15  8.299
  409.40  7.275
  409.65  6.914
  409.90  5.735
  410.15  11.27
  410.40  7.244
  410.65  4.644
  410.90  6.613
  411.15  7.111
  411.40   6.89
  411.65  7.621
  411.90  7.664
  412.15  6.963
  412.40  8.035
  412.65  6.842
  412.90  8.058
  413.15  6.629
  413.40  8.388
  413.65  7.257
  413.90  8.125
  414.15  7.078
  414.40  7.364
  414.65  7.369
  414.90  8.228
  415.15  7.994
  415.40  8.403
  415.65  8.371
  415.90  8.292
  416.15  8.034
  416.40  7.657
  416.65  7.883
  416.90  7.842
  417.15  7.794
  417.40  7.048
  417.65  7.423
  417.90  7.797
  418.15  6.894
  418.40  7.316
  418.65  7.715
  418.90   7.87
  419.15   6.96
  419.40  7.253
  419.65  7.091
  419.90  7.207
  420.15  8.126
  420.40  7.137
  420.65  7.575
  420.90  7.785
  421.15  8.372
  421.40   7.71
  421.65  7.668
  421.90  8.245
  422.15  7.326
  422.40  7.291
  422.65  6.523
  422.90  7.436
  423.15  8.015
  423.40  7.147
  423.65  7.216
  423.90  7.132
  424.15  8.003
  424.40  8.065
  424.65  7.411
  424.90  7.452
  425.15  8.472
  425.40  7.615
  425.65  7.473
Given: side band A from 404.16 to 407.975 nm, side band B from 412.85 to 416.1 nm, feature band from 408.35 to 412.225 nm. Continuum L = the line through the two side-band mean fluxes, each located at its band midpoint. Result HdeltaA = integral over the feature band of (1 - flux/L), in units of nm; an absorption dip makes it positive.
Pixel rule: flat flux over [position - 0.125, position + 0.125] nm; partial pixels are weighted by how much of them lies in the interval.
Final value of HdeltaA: 0.29 nm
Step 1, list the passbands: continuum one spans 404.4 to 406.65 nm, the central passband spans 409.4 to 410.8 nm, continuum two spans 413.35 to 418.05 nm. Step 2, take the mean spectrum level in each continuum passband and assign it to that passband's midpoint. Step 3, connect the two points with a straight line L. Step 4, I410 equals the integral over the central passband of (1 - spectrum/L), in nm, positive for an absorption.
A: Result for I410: 0.12 nm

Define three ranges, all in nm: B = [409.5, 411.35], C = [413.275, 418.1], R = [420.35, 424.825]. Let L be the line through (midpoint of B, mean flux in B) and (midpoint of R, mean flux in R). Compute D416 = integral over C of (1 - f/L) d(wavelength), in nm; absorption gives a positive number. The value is -0.34 nm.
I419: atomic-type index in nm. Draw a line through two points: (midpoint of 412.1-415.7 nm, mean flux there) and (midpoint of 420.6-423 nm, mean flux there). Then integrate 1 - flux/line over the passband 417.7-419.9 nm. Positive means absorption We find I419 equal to 0.08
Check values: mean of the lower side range 7.67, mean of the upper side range 7.6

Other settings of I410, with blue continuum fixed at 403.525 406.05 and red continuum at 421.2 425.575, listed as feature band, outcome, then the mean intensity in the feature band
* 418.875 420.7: 0.07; 7.37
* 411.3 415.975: 0.05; 7.66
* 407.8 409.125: 0.03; 7.64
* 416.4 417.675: 0.01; 7.62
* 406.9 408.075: -0.03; 8.03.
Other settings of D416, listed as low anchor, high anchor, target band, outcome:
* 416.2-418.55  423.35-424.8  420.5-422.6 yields -0.049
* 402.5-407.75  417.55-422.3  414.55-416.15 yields -0.096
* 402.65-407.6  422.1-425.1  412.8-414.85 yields 0.038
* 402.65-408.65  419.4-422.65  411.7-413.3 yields 0.070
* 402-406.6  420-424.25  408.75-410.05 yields 0.079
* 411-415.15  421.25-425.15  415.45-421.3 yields -0.094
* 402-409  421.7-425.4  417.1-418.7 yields 0.050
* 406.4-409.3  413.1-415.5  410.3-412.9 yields 0.255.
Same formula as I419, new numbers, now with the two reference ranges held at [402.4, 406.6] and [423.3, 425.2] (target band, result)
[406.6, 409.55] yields -0.026 nm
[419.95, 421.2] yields -0.017 nm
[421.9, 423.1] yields 0.046 nm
